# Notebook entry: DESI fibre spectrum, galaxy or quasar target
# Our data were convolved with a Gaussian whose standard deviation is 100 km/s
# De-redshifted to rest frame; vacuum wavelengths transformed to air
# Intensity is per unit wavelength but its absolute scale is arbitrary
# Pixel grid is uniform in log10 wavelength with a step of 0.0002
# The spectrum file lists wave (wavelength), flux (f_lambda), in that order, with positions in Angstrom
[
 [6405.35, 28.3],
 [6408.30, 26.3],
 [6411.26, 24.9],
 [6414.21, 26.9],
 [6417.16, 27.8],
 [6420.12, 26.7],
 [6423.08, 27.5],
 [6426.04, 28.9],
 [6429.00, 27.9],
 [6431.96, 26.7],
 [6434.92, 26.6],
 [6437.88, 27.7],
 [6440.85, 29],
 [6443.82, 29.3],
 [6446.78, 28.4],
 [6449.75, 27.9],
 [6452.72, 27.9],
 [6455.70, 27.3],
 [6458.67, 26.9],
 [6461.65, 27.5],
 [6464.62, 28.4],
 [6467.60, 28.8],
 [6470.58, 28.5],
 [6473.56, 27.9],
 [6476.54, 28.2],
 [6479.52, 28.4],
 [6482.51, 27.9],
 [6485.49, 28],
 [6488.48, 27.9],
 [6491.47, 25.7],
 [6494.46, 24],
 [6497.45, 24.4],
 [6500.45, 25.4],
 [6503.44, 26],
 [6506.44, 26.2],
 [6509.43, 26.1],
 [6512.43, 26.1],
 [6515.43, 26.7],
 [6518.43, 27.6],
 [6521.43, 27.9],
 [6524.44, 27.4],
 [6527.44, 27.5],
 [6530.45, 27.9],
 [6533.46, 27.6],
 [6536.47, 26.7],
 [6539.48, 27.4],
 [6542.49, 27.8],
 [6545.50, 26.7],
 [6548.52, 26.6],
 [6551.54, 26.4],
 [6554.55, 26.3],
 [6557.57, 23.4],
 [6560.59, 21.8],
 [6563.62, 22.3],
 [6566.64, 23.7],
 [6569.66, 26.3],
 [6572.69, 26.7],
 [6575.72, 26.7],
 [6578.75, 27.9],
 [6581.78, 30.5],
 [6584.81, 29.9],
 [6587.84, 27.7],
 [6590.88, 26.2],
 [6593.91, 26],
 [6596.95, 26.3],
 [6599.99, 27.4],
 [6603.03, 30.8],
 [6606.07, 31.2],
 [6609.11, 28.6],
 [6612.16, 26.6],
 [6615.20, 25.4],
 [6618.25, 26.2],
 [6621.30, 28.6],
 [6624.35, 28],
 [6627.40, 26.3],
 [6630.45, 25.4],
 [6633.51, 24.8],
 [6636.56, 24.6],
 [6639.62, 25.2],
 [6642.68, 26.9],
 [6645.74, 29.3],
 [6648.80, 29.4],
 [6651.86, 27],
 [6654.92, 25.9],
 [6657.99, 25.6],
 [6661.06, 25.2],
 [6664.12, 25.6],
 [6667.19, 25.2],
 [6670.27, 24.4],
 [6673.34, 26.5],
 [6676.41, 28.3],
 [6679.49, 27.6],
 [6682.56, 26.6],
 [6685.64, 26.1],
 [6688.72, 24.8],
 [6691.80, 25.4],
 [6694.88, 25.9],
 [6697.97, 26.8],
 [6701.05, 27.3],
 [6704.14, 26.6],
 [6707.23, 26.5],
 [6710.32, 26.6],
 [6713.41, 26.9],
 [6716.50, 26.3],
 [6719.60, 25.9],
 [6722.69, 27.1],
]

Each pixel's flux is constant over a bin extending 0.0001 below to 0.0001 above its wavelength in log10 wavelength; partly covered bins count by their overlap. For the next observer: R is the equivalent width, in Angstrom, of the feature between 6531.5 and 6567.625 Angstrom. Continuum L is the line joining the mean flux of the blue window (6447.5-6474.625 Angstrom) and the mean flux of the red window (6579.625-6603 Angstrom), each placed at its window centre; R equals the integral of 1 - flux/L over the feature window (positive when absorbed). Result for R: 3.0 Angstrom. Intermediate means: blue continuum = 27.9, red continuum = 27.9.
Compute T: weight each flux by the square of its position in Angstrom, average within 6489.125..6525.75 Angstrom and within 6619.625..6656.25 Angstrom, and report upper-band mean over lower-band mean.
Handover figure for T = 1.1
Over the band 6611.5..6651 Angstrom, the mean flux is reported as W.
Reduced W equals 26.7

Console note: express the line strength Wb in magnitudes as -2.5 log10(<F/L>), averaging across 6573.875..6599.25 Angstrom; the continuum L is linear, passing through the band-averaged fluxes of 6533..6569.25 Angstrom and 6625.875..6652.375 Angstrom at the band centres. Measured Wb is -0.069 mag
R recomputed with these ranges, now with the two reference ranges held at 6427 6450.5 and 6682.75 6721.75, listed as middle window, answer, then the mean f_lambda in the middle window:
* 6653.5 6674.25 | 0.8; 25.4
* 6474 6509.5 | 1.4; 26.6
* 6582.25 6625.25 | -1.5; 27.8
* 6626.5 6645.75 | 0.6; 25.8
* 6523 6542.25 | -0.1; 27.4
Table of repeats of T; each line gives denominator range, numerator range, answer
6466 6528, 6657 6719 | 1.03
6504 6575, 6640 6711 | 1.05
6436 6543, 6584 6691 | 1.03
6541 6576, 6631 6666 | 1.07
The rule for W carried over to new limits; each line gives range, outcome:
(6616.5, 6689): 26.4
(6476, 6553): 26.8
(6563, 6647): 27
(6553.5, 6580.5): 25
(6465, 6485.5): 28.3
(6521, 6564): 26.3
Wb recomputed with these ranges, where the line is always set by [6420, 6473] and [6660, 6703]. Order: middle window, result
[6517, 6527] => -0.011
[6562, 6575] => 0.090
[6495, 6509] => 0.084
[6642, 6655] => -0.063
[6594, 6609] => -0.074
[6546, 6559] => 0.055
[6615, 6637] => 0.011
